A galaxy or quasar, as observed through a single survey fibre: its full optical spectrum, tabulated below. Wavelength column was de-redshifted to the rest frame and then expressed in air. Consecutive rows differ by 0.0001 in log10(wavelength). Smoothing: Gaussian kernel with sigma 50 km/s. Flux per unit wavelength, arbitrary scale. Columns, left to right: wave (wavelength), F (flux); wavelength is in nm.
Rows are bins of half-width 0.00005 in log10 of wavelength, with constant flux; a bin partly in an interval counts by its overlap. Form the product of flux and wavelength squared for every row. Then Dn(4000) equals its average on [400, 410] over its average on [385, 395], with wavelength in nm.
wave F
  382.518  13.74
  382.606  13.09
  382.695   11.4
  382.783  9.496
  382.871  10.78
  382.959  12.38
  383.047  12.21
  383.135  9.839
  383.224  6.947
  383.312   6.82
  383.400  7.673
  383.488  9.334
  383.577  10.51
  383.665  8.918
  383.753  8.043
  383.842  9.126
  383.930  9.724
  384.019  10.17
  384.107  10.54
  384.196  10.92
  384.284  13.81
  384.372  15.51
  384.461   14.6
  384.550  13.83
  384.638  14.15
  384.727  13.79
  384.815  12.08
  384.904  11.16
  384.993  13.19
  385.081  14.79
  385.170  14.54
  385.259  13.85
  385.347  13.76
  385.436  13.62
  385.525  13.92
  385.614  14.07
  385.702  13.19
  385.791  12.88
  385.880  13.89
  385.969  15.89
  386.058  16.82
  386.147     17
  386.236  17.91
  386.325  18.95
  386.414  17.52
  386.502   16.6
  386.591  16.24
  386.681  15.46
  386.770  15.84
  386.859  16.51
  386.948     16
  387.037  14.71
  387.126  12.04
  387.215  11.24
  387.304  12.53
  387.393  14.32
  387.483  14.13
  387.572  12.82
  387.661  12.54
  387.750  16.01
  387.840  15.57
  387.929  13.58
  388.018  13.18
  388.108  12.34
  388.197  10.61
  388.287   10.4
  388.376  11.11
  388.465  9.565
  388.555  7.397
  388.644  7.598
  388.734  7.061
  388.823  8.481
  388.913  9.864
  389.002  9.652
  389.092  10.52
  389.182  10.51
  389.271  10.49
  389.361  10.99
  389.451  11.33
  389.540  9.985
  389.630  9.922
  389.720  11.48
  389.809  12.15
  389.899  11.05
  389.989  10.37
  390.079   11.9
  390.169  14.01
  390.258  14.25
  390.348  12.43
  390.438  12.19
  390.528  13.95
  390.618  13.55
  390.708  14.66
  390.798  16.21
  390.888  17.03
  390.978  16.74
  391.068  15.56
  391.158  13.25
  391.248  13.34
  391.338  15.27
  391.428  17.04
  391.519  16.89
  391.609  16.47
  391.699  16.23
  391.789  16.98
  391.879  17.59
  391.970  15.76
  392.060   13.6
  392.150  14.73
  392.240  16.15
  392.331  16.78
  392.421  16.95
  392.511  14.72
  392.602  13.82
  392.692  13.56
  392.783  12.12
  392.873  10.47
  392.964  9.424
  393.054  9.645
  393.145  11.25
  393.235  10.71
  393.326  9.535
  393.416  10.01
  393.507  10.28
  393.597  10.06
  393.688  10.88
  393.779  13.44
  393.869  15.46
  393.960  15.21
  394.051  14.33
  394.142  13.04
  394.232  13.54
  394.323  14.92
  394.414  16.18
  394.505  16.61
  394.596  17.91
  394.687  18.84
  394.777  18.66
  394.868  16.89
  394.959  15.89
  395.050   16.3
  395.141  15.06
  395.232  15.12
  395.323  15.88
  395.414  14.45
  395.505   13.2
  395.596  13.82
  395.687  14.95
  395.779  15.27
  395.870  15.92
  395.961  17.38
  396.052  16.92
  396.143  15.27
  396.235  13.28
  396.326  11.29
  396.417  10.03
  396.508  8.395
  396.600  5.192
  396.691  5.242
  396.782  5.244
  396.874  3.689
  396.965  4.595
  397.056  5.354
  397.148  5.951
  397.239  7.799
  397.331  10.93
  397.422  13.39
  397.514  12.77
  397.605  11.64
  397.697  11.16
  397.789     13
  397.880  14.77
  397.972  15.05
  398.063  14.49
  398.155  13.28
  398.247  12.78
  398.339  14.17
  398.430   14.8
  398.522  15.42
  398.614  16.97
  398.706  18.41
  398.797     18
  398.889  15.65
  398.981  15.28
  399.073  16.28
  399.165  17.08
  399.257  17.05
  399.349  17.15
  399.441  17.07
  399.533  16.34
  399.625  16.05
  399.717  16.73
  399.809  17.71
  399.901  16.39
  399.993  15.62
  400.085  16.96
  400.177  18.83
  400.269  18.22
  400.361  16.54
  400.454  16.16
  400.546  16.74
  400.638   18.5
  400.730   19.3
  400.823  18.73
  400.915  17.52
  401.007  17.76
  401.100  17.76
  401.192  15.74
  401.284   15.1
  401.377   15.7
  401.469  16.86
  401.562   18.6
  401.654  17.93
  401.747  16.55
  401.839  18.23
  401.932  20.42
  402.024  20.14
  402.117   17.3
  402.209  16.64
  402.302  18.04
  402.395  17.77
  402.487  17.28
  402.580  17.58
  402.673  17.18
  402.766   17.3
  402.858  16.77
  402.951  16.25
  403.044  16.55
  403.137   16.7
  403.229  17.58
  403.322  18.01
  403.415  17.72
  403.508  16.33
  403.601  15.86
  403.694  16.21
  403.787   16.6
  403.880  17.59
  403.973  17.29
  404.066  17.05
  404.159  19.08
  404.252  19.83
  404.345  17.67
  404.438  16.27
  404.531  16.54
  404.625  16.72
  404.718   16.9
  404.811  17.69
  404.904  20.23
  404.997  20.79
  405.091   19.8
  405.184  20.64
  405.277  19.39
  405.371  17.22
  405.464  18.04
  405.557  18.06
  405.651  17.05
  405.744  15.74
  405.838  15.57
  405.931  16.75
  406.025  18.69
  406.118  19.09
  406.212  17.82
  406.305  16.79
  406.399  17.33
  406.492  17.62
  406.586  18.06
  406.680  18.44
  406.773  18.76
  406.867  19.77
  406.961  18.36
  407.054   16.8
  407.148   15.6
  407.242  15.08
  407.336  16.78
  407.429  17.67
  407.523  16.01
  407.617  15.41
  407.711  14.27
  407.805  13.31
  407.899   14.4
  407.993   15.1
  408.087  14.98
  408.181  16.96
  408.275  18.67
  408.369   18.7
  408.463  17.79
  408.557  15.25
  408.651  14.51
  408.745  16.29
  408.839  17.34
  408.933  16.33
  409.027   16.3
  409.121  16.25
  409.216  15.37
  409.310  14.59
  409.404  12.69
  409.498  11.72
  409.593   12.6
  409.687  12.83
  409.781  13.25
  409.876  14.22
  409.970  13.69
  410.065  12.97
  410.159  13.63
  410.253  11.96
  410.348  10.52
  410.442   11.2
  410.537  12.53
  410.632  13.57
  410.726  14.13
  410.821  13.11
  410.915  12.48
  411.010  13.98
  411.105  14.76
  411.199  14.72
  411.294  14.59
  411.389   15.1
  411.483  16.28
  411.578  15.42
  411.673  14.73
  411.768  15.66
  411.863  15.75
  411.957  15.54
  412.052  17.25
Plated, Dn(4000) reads 1.34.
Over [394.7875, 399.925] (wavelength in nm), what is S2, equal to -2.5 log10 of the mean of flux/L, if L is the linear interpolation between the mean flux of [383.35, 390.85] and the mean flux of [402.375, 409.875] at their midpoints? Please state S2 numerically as 0.10 mag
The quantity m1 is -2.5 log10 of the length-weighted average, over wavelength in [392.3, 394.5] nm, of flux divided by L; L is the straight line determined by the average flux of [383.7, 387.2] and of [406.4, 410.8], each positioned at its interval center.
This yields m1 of 0.13 mag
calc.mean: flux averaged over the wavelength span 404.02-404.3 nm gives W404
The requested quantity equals 18.7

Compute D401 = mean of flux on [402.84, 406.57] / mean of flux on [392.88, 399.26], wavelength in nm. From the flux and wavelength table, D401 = 1.3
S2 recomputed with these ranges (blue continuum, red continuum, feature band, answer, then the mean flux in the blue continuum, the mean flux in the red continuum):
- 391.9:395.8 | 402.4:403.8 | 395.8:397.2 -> 0.47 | 14.1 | 17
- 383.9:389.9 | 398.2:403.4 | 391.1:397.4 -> 0.14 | 12.9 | 17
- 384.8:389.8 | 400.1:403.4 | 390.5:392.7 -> -0.09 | 13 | 17.5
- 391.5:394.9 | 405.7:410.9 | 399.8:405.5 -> -0.17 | 14.2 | 15.5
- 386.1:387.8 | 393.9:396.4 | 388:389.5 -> 0.45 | 15.2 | 15.3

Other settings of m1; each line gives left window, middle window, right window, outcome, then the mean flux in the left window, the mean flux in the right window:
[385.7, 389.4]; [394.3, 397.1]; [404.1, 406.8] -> 0.16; 13.1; 18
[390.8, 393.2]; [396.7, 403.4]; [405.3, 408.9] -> 0.03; 14.7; 16.9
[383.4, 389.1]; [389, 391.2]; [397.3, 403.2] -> 0.10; 12.9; 16.4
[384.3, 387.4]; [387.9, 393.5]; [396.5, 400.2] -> 0.12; 14.6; 13.3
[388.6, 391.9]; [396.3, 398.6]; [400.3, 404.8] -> 0.43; 12.9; 17.4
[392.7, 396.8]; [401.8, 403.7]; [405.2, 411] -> -0.19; 13.2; 15.7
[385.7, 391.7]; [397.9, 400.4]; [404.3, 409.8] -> -0.07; 13.3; 16.7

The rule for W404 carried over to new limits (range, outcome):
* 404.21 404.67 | 17.4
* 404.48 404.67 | 16.6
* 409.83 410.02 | 13.9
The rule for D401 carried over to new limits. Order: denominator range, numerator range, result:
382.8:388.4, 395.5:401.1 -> 1.08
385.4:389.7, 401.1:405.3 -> 1.36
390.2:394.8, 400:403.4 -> 1.22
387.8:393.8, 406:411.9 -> 1.22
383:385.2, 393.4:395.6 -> 1.31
